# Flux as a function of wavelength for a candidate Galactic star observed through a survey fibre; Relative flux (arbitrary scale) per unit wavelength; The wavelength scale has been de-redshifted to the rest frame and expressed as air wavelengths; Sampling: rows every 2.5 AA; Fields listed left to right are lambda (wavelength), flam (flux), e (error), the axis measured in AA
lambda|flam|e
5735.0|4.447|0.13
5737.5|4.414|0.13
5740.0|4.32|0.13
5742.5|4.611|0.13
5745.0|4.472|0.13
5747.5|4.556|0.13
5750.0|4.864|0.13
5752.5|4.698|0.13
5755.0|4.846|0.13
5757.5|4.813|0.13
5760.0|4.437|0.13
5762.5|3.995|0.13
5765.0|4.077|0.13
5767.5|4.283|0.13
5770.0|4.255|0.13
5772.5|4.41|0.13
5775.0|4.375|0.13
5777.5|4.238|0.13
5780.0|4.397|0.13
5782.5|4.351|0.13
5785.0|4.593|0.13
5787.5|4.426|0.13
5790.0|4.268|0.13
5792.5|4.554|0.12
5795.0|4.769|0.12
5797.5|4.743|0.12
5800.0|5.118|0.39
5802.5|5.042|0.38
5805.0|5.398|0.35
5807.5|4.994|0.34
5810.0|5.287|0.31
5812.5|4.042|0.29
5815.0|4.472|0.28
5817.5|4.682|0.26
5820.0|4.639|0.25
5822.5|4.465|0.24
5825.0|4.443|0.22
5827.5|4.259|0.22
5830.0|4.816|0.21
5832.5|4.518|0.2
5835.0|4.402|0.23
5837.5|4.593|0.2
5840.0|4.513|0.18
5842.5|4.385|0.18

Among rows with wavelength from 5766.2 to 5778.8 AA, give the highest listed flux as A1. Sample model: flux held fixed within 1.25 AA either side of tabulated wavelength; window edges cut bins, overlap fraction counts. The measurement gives 4.41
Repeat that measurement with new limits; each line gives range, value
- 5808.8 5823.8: 5.287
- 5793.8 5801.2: 5.118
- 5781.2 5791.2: 4.593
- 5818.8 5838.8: 4.816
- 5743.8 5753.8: 4.864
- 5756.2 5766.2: 4.813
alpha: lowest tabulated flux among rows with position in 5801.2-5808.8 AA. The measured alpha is 4.994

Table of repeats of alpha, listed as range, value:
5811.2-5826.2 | 4.042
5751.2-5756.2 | 4.698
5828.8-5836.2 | 4.402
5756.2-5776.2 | 3.995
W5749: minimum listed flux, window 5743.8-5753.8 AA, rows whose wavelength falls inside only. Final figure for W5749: 4.472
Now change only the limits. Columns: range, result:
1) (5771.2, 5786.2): 4.238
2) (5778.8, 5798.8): 4.268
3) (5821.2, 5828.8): 4.259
